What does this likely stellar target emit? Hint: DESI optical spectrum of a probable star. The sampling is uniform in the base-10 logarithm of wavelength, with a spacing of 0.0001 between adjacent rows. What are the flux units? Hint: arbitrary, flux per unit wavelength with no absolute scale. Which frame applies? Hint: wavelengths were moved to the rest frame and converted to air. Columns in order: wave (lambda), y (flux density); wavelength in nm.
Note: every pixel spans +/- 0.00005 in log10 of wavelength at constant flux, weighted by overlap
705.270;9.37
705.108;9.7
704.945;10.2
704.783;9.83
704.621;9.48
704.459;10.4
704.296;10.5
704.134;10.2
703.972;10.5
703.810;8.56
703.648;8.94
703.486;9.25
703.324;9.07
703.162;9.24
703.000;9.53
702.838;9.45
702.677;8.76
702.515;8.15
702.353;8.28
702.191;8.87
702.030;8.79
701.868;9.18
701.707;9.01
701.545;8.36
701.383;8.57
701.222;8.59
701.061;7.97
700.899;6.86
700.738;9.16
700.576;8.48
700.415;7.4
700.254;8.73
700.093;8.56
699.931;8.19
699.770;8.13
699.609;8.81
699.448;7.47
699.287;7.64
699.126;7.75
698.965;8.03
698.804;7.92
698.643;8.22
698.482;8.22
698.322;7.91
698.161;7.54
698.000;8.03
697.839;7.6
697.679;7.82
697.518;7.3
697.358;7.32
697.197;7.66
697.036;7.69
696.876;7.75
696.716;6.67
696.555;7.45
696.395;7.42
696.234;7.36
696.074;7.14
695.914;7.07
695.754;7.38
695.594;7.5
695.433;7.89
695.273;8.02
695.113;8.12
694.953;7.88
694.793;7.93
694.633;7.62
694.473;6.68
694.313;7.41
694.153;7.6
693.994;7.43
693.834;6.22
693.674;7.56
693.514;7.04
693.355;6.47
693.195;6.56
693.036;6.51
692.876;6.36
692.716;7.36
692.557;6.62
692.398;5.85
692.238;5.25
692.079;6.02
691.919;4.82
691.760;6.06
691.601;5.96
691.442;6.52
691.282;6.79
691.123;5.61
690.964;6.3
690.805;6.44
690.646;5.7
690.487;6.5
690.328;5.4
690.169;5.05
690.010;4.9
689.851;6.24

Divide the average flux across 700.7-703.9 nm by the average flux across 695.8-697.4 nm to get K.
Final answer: 1.2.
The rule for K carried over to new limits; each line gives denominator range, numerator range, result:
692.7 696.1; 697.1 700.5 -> 1.09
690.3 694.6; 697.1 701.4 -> 1.24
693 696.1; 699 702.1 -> 1.13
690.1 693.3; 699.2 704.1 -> 1.42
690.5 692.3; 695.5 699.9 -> 1.28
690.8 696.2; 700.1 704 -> 1.27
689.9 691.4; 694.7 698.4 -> 1.29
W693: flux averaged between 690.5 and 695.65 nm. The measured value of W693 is 6.75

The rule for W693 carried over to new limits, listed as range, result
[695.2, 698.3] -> 7.51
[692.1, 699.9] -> 7.4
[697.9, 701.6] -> 8.11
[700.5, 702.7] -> 8.49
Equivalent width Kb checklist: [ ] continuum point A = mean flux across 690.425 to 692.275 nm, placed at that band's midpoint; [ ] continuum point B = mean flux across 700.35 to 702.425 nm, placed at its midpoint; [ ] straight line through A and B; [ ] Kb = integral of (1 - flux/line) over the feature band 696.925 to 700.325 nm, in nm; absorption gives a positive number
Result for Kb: -0.07 nm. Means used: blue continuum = 6.01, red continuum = 8.43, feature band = 7.93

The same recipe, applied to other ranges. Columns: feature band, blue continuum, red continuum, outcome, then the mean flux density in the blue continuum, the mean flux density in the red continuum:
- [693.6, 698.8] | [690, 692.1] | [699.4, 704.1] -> -0.24 nm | 5.89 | 8.68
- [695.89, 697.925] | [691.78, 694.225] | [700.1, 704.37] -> 0.02 nm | 6.5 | 8.86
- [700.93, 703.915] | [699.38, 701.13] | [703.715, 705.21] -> 0.09 nm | 8.16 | 9.91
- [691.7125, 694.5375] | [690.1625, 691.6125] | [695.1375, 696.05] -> 0.11 nm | 6.08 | 7.58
